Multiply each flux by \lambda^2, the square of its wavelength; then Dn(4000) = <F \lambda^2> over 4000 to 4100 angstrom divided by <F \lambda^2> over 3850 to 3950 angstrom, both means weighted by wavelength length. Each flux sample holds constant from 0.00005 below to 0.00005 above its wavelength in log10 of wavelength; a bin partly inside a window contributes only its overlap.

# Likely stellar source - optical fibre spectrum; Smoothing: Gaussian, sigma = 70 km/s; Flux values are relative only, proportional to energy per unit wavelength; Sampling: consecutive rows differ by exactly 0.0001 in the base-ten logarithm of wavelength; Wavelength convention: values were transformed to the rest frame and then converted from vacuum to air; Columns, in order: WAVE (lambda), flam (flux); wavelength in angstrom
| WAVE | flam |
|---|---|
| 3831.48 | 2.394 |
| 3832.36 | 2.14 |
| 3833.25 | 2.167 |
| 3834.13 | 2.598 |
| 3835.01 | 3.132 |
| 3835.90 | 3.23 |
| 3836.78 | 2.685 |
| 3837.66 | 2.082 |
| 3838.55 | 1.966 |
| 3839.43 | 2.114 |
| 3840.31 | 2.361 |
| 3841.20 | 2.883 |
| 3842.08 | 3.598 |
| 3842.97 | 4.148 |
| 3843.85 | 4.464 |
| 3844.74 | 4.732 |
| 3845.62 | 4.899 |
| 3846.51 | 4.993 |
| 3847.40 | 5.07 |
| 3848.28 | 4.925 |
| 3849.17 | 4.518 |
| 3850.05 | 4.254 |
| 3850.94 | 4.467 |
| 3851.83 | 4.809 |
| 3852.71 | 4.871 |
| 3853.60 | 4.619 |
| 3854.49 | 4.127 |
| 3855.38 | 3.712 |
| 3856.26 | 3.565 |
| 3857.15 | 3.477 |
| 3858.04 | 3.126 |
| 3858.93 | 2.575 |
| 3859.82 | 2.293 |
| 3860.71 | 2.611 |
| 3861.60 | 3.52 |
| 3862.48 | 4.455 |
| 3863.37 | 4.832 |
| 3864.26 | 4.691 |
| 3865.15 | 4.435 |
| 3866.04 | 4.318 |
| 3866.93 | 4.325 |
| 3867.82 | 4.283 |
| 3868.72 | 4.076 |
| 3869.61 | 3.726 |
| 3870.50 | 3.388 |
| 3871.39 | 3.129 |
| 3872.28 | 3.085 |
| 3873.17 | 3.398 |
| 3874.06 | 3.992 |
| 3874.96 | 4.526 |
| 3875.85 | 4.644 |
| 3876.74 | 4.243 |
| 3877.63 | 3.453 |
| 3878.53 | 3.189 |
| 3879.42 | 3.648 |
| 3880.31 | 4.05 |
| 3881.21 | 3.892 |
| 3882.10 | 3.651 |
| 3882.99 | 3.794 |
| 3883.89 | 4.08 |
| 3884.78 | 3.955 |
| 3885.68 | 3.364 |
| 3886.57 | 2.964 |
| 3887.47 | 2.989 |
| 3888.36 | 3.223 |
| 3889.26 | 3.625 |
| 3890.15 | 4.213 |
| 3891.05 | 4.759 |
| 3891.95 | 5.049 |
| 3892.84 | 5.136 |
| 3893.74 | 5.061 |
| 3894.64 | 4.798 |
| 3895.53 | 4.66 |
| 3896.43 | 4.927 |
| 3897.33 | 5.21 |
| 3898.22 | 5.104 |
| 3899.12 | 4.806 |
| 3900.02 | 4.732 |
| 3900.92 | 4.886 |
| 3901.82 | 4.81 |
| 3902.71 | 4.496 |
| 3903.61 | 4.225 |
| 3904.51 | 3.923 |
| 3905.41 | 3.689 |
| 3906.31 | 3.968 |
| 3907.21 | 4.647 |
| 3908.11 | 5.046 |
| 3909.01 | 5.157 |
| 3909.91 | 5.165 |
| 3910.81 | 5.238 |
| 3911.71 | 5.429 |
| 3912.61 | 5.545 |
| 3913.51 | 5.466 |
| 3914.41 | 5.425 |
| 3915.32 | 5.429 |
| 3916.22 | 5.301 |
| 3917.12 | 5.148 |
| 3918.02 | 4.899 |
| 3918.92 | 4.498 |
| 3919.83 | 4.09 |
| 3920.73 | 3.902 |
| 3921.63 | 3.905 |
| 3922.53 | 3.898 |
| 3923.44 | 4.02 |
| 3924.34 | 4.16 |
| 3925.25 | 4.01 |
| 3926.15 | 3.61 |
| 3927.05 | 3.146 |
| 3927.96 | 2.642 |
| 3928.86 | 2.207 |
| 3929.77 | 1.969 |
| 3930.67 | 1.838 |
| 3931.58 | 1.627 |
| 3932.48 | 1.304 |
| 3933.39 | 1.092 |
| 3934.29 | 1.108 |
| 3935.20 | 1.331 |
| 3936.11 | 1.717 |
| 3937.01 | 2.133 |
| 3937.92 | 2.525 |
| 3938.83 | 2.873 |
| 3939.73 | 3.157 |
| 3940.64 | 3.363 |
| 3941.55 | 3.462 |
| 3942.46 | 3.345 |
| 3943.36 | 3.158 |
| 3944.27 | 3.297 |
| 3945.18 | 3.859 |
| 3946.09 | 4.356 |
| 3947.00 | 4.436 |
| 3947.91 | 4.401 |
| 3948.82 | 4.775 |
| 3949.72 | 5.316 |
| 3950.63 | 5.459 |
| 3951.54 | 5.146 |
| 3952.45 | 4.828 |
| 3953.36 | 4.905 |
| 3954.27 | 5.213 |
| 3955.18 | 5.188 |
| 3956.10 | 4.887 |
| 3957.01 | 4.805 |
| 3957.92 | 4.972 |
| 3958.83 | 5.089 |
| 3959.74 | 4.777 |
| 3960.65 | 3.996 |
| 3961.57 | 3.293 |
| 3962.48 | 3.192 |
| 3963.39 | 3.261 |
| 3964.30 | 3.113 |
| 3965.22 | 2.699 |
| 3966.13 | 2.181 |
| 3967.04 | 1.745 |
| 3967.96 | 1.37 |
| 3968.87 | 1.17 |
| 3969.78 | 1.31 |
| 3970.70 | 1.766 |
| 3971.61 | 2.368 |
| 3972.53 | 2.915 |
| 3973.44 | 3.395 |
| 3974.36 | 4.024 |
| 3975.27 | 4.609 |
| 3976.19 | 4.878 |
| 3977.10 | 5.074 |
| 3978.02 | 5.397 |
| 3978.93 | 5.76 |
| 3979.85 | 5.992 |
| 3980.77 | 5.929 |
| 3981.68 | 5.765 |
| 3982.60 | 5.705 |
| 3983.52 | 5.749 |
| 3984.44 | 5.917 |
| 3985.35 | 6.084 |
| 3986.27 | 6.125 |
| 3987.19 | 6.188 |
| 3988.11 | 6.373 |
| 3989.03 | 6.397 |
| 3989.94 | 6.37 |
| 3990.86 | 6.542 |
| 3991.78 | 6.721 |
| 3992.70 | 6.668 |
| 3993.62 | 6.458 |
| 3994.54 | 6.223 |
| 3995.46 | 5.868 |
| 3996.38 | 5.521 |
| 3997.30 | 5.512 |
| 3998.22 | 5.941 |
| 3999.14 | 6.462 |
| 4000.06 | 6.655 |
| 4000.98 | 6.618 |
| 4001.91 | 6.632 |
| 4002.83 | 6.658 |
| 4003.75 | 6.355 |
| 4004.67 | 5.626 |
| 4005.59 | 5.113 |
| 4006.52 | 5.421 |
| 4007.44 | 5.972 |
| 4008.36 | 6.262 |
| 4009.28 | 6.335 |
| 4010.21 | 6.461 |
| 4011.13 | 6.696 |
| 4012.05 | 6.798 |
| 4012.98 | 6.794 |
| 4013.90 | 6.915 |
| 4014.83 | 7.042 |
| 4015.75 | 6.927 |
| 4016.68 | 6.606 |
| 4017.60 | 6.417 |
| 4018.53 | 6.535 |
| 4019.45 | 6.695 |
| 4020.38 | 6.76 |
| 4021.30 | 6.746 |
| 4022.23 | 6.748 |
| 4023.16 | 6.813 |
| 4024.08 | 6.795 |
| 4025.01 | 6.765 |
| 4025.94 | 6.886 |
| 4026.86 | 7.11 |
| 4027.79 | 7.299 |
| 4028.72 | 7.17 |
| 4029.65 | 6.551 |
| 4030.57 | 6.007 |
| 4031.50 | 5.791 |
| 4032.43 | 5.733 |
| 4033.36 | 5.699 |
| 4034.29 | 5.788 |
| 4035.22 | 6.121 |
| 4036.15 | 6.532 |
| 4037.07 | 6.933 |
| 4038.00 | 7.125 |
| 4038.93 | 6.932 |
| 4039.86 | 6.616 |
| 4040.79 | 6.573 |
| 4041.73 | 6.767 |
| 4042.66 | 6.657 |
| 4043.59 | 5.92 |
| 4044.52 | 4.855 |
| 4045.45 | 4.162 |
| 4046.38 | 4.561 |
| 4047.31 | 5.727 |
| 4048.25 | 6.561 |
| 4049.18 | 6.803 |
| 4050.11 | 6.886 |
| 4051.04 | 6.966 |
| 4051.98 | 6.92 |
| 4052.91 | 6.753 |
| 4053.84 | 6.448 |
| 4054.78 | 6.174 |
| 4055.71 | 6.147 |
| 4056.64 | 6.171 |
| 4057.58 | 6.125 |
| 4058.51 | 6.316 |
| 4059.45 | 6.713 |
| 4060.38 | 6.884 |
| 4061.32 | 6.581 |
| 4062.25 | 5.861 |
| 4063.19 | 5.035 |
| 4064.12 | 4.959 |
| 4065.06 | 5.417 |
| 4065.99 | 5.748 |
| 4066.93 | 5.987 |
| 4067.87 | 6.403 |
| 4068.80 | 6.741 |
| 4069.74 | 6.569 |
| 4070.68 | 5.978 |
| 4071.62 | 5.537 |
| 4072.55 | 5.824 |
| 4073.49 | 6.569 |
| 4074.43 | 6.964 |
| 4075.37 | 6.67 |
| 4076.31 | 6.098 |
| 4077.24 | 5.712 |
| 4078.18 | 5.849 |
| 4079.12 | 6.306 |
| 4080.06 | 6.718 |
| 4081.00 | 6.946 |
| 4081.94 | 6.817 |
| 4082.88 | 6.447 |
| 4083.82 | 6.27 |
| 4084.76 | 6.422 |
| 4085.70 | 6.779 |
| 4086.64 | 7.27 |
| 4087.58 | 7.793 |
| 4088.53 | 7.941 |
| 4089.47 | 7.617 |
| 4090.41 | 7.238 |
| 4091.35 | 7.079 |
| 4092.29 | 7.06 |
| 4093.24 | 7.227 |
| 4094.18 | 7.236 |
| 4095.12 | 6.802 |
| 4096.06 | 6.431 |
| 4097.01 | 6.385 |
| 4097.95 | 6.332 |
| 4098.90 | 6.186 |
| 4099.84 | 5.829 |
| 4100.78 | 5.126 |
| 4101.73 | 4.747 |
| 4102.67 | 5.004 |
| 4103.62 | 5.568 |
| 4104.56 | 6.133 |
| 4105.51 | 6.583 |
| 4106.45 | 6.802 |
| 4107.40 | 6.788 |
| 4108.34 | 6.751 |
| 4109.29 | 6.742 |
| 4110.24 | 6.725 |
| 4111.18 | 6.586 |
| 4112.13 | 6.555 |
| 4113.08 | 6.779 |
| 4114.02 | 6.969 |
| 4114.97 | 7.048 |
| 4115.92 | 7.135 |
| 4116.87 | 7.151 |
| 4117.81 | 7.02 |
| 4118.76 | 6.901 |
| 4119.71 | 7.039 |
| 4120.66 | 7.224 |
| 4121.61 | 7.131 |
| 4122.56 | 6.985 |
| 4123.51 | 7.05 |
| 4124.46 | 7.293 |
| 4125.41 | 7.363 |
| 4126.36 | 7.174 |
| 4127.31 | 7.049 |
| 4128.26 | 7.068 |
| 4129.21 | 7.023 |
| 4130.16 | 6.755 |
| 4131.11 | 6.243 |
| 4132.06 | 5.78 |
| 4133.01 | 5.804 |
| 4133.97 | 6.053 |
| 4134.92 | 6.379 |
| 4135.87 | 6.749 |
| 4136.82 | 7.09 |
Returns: 1.8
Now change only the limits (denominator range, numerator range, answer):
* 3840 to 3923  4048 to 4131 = 1.71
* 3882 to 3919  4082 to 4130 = 1.63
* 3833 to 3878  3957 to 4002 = 1.37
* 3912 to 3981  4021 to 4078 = 1.78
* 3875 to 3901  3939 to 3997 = 1.13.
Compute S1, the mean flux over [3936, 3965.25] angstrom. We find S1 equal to 4.02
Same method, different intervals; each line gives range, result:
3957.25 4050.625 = 5.64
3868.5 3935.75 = 3.98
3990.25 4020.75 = 6.37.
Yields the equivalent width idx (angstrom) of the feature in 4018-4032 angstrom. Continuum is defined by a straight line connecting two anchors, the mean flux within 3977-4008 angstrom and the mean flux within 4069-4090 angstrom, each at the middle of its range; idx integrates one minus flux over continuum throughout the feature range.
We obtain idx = -1.0 angstrom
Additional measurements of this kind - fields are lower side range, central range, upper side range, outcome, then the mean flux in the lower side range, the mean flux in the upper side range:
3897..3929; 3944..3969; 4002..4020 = 6.1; 4.51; 6.41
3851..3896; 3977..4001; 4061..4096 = -3.1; 3.93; 6.5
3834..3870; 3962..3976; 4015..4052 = 7.3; 3.81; 6.43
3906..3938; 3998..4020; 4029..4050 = -3.7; 3.69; 6.13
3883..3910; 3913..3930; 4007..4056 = 2.3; 4.4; 6.46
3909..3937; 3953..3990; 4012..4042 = 5.1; 3.64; 6.63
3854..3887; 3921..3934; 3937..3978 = 3.2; 3.75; 3.72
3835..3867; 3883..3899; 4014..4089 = 0.1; 3.81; 6.41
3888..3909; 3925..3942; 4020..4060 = 9.0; 4.58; 6.4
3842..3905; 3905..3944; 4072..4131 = 8.8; 4.14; 6.69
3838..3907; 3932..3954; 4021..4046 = 7.3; 4.03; 6.4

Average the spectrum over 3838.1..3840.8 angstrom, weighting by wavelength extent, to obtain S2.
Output 2.16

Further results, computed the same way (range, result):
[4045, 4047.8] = 4.82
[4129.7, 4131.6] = 6.5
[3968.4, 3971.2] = 1.43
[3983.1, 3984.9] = 5.85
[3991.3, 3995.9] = 6.39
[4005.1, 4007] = 5.27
